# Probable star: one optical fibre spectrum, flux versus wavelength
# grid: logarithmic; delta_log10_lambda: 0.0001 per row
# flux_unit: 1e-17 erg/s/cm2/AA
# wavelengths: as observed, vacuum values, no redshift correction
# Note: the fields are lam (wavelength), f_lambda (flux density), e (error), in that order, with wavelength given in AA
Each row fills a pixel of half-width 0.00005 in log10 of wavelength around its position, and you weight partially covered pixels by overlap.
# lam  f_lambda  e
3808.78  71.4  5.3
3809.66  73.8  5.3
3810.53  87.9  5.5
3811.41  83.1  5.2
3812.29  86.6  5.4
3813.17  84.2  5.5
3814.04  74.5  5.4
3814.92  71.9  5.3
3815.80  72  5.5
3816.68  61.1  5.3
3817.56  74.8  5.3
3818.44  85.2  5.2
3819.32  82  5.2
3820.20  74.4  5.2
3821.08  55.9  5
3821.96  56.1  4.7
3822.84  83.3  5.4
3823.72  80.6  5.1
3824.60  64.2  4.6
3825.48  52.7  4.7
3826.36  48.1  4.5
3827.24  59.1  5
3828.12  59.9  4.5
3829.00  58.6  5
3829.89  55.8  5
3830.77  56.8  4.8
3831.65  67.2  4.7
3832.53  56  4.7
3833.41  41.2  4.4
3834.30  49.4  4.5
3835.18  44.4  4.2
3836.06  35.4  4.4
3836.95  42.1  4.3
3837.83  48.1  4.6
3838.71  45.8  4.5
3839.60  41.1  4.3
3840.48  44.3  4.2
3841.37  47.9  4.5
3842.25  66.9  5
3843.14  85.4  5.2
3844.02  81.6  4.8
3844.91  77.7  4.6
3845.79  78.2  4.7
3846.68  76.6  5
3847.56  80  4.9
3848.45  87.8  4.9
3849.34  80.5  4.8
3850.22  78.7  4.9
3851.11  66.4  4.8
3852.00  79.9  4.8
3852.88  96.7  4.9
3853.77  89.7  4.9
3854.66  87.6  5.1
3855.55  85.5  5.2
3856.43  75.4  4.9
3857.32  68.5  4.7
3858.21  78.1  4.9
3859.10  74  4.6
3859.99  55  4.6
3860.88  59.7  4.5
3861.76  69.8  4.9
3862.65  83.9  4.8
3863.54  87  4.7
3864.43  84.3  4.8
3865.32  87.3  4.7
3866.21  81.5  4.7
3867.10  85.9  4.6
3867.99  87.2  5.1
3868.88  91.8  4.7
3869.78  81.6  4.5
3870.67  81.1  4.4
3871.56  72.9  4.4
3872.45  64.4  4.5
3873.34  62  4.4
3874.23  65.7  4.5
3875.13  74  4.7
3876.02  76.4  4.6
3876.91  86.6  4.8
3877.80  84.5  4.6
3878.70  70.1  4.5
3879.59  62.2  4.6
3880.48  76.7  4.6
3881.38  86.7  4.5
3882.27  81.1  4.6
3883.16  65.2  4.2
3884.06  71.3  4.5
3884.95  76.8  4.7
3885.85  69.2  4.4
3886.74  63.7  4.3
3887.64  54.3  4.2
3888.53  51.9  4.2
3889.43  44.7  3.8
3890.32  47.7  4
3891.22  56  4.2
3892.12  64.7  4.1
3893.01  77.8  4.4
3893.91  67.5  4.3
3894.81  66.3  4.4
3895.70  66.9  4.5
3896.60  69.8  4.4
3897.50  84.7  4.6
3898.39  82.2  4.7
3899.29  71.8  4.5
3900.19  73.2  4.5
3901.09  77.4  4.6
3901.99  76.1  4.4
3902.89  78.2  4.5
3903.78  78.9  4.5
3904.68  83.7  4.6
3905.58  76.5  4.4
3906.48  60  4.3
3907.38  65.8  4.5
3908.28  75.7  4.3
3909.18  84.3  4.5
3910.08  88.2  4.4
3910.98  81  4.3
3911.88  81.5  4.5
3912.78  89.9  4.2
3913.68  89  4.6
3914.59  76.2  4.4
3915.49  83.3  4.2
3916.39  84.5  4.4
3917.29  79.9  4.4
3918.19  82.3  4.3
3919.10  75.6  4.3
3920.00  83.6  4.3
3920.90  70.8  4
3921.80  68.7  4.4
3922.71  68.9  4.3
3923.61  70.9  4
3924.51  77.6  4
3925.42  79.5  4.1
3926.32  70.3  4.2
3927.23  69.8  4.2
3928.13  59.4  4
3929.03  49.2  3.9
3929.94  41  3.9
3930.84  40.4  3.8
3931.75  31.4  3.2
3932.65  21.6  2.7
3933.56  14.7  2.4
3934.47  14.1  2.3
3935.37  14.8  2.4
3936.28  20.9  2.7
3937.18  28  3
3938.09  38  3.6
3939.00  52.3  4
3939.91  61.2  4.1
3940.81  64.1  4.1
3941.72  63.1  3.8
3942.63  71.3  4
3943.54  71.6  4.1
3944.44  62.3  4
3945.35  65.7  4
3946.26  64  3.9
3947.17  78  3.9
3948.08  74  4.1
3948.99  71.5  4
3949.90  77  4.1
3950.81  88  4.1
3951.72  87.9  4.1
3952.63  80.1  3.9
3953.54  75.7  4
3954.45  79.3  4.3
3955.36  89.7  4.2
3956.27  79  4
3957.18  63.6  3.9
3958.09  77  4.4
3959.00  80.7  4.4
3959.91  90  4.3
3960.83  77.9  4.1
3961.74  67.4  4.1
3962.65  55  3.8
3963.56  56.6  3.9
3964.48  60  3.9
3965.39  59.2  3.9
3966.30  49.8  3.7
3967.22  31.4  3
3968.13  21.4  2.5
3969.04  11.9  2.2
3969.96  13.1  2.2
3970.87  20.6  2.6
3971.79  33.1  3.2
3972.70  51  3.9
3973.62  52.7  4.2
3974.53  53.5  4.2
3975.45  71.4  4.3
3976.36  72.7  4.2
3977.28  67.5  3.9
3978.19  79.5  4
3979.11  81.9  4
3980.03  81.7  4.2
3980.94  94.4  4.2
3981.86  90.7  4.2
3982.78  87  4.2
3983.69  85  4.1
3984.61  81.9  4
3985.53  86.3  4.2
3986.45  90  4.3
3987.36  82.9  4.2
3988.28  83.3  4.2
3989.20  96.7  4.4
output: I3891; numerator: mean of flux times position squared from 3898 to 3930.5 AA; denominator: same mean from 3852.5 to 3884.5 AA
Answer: 1.0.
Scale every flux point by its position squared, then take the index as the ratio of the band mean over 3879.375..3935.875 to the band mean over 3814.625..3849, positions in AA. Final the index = 1.1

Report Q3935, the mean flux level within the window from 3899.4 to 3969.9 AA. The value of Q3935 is 65.1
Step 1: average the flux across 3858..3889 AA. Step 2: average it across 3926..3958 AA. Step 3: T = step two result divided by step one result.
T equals 0.8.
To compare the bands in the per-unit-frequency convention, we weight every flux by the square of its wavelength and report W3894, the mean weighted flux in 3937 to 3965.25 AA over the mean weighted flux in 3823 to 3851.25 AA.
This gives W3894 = 1.20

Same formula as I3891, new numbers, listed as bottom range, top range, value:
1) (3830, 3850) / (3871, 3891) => 1.15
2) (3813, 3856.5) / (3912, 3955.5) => 1.01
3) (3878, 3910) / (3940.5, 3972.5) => 0.92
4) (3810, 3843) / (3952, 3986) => 1.13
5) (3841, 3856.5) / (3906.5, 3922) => 1.04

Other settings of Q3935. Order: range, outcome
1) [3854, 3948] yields 68.8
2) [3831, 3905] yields 70.8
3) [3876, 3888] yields 73.2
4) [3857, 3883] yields 76.5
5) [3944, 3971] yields 64.1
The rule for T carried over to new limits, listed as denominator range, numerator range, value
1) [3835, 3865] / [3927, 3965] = 0.85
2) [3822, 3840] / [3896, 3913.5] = 1.43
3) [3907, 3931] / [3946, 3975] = 0.83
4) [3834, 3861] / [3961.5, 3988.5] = 0.91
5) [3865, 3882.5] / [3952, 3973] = 0.74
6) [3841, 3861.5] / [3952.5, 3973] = 0.75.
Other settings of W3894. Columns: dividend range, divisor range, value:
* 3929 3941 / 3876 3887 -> 0.47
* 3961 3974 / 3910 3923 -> 0.54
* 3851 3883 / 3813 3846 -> 1.28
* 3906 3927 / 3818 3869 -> 1.17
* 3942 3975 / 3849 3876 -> 0.84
